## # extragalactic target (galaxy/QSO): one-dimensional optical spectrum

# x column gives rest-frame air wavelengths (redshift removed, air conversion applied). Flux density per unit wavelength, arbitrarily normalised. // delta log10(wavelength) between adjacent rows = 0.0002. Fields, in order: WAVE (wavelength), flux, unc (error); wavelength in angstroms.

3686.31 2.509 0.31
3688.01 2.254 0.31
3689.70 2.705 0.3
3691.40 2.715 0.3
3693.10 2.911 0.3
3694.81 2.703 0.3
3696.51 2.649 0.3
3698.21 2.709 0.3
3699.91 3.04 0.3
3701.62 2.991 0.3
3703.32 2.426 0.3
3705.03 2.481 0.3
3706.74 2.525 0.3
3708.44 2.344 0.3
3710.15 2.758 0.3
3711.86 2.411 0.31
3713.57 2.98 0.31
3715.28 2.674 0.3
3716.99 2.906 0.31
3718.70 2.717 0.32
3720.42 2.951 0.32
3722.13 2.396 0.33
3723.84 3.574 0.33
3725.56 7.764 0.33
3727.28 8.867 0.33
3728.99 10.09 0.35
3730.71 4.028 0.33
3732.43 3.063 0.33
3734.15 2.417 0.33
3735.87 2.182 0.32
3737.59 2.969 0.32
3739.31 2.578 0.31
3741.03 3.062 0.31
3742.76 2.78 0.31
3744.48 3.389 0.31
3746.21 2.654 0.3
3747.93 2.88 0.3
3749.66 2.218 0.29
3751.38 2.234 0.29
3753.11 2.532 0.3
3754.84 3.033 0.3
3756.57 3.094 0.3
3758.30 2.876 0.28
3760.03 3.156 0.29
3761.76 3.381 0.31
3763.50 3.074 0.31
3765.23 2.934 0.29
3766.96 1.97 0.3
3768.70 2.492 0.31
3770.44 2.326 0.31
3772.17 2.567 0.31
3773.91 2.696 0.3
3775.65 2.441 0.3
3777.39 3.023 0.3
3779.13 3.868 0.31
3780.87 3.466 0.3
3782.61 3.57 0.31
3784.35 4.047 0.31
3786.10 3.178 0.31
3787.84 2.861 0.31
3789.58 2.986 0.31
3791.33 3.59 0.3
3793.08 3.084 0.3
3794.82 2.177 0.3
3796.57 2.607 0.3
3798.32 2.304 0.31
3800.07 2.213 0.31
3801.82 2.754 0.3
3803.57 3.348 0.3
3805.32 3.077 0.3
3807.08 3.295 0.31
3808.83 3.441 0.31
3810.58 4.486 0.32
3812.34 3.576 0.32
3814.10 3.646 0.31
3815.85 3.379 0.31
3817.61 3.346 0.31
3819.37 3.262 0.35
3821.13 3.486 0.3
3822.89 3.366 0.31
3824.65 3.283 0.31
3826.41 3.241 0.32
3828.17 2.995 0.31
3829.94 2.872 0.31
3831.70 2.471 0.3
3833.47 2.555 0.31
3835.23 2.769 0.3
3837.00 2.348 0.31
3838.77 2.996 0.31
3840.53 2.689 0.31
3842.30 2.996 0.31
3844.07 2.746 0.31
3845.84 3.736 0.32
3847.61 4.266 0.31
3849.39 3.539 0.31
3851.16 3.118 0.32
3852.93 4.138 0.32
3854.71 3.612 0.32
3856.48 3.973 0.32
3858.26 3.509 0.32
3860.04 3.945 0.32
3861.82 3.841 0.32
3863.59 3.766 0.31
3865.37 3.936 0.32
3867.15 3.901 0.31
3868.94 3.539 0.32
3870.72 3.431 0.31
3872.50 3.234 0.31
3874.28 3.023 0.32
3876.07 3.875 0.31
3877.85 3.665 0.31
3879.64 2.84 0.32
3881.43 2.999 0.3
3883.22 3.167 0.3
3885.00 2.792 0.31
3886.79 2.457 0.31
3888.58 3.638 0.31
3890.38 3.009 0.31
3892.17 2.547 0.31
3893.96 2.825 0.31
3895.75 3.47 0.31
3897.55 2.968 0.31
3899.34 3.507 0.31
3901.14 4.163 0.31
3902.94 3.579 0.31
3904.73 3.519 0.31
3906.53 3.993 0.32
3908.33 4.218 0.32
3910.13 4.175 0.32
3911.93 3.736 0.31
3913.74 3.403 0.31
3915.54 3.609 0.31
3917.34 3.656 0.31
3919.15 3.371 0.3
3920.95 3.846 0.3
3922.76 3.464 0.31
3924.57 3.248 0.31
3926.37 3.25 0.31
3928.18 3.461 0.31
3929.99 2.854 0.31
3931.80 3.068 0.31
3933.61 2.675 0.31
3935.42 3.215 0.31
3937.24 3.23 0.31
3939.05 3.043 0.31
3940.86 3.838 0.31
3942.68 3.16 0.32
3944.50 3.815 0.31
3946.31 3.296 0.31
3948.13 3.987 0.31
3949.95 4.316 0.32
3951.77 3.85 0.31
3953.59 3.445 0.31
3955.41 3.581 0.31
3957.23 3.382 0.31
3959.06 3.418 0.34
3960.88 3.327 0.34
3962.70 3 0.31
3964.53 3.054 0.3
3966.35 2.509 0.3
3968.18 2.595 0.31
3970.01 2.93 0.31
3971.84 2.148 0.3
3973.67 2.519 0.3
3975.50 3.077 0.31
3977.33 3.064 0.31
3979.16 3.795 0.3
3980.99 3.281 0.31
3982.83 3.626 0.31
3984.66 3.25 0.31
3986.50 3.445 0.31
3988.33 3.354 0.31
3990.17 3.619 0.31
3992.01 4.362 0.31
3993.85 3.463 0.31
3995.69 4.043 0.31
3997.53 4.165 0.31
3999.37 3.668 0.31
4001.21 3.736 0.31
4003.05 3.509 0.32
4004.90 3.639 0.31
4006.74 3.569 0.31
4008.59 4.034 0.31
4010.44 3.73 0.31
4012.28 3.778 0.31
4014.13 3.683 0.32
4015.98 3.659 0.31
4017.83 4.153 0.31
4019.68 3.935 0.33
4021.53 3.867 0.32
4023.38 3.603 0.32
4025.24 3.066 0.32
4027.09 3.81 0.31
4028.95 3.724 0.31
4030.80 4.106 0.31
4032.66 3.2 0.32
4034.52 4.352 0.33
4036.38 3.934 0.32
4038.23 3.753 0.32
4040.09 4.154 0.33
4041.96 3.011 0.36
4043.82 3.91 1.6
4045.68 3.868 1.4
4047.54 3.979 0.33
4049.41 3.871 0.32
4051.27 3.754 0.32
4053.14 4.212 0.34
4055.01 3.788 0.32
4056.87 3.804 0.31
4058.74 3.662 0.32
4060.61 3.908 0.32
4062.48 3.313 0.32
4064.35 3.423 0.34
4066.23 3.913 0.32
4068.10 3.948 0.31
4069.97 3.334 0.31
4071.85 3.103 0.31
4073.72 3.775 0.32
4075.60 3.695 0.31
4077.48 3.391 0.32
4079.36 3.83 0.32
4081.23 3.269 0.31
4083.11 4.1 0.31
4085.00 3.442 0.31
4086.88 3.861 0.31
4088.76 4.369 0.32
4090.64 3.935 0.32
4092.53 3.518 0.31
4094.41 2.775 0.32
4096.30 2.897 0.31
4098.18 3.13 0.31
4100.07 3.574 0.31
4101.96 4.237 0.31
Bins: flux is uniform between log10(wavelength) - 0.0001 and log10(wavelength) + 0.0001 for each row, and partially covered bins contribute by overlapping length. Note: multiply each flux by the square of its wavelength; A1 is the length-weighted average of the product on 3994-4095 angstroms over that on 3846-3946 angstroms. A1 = 1.16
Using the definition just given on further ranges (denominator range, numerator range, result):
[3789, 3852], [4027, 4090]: 1.36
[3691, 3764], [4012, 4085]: 1.36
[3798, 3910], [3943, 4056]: 1.16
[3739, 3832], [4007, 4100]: 1.40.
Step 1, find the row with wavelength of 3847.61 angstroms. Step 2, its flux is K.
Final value 4.266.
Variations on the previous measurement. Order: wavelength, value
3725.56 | 7.764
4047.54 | 3.979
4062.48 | 3.313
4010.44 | 3.73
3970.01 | 2.93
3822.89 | 3.366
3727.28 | 8.867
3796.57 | 2.607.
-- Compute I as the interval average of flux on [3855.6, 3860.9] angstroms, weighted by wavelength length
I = 3.8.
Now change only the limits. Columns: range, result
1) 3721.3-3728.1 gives 5.64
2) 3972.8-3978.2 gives 2.89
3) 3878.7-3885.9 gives 2.95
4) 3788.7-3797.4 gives 2.89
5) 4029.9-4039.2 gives 3.87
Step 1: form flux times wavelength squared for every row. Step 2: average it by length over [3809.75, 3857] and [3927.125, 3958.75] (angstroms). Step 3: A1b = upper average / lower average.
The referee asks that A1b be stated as 1.10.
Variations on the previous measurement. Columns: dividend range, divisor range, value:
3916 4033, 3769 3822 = 1.21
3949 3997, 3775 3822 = 1.14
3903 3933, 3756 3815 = 1.25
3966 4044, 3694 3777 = 1.30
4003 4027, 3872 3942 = 1.17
